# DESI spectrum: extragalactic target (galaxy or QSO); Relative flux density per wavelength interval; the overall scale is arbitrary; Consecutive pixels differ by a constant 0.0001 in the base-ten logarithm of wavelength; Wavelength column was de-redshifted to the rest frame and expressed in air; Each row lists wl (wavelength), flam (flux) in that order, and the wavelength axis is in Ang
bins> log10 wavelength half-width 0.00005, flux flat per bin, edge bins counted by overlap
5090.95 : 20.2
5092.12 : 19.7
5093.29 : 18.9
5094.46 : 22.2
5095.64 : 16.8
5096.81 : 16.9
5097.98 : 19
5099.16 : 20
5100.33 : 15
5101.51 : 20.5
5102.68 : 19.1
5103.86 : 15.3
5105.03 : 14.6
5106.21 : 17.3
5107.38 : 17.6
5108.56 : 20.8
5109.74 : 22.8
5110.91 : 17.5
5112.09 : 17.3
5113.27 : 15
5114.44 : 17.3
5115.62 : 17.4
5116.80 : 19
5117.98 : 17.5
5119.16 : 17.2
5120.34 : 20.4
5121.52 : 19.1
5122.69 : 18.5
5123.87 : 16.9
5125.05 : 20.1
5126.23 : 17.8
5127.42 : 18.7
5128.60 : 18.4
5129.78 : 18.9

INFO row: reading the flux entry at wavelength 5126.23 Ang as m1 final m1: 17.8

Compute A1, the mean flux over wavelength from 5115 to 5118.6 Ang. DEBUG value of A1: 17.9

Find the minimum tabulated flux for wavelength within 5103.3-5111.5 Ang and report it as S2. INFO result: 14.6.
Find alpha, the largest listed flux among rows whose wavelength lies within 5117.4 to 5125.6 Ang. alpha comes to 20.4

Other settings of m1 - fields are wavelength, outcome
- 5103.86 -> 15.3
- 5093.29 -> 18.9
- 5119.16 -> 17.2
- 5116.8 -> 19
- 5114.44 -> 17.3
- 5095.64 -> 16.8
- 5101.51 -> 20.5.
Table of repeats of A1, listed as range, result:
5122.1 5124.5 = 17.8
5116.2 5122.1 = 18.6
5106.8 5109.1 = 19.1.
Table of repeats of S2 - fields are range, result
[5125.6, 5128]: 17.8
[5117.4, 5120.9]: 17.2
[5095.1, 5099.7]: 16.8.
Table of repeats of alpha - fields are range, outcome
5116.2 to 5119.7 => 19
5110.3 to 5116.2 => 17.5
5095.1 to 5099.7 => 20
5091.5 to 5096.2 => 22.2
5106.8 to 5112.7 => 22.8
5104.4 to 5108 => 17.6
